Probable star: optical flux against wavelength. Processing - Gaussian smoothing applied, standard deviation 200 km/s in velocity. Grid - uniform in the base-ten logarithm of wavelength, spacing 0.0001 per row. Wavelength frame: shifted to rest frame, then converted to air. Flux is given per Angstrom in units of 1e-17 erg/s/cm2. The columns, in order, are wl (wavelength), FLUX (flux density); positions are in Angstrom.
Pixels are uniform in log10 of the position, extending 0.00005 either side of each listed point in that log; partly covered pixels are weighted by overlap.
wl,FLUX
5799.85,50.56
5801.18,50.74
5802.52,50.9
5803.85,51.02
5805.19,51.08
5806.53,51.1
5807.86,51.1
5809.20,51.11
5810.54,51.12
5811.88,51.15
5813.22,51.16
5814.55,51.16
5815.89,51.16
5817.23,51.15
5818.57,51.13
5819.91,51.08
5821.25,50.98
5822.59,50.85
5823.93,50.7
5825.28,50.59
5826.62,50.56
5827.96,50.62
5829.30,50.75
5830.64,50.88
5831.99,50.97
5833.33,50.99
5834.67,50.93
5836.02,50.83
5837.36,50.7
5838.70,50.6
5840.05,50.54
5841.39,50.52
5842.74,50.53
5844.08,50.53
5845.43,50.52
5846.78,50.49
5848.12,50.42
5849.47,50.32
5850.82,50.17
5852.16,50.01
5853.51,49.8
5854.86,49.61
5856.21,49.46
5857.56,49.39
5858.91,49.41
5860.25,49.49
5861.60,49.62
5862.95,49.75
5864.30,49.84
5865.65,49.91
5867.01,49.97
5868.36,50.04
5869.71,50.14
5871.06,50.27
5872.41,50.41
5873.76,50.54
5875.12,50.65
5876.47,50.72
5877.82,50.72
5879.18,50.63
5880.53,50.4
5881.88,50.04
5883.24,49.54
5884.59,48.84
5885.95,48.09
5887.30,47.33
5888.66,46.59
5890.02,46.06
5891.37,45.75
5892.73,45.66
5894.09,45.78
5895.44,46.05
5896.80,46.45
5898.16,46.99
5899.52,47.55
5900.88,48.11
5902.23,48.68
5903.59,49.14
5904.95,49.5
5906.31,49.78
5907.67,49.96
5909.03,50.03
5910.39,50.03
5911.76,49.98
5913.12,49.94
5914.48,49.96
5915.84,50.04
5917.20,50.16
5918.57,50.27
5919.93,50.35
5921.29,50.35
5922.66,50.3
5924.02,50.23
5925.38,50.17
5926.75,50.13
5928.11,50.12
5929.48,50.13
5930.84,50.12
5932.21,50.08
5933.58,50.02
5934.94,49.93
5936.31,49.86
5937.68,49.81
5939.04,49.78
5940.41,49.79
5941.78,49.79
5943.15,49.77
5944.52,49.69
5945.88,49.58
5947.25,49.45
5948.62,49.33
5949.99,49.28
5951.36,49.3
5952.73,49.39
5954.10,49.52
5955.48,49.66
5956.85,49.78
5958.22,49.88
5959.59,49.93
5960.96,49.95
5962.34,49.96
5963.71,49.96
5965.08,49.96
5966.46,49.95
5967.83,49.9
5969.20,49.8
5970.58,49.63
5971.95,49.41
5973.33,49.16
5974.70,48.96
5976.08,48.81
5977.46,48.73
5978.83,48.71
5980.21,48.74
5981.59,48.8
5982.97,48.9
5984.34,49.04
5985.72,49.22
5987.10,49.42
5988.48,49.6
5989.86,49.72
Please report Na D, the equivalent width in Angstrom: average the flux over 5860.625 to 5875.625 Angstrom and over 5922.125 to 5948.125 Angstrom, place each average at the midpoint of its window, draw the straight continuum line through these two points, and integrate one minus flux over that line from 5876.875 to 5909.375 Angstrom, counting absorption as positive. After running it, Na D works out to 1.15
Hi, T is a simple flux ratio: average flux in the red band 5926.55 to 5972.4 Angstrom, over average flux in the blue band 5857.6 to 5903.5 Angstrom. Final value 1.02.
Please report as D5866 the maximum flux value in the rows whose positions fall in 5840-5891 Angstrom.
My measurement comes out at 50.72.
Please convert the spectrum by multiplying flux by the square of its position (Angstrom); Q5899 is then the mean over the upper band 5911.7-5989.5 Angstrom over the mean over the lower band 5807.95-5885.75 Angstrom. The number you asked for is 1.02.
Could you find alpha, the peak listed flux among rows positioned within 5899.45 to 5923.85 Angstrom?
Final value 50.35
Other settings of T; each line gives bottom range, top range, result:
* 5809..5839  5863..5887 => 0.98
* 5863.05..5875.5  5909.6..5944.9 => 1.00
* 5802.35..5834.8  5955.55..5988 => 0.97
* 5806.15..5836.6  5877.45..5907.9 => 0.94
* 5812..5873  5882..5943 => 0.97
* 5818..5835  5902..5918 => 0.98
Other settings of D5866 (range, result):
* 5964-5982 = 49.96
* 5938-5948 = 49.79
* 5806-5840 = 51.16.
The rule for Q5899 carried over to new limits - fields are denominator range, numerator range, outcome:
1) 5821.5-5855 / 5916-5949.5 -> 1.02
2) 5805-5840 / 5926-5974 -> 1.02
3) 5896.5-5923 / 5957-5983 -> 1.02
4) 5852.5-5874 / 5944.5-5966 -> 1.03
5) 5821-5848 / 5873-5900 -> 0.97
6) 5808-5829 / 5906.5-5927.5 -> 1.02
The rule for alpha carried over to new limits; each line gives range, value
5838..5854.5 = 50.6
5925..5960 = 50.17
